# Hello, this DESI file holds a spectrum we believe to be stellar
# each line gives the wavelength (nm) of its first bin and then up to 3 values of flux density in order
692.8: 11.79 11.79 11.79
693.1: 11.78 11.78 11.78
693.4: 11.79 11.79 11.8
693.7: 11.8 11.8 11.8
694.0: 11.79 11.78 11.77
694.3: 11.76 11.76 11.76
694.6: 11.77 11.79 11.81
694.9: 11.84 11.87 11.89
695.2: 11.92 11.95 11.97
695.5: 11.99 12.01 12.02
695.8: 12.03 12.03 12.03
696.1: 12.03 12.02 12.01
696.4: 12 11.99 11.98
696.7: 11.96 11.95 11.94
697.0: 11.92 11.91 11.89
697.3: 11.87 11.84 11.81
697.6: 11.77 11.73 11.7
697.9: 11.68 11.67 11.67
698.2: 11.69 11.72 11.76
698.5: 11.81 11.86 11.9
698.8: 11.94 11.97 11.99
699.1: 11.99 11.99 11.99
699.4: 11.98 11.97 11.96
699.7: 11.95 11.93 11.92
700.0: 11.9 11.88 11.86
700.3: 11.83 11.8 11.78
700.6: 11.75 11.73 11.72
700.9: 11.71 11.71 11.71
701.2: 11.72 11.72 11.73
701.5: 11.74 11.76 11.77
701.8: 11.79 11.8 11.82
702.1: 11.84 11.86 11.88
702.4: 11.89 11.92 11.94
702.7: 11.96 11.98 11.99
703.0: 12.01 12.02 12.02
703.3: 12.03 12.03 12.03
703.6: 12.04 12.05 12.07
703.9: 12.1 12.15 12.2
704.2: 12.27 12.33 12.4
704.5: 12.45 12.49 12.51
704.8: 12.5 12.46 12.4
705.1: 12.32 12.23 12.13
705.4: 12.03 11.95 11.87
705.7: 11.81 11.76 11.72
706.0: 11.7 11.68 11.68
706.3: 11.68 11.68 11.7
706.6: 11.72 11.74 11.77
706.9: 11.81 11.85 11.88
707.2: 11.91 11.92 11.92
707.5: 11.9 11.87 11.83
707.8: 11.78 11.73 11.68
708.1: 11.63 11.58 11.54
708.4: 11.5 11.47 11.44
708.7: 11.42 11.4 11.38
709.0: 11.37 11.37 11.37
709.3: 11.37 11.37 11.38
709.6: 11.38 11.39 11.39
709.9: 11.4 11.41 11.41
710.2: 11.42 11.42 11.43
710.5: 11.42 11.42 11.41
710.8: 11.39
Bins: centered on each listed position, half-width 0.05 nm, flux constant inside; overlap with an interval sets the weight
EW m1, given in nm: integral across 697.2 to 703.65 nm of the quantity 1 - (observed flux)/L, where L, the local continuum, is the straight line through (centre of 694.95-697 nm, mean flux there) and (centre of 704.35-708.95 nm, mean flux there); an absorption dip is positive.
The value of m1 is 0.04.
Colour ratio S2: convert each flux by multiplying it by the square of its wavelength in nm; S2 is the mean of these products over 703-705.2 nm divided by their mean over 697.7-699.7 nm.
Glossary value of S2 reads 1.0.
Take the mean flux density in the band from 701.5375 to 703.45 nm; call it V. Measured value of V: 11.9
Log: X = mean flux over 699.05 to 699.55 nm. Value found 12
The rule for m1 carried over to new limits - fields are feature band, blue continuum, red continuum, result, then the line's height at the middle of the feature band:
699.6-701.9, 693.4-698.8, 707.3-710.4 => -0.01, 11.7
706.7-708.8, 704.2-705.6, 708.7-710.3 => 0.00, 11.7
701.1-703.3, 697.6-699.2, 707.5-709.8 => -0.03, 11.7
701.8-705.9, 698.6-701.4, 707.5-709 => -0.12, 11.7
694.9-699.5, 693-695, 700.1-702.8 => -0.04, 11.8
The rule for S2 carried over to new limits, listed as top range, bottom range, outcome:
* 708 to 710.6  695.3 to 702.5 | 0.99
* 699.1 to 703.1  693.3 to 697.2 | 1.01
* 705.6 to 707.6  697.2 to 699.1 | 1.02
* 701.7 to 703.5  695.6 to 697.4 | 1.01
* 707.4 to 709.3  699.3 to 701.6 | 1.00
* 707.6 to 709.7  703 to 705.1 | 0.95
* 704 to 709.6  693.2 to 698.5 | 1.03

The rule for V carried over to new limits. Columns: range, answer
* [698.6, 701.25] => 11.9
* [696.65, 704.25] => 11.9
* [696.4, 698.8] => 11.8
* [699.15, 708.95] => 11.9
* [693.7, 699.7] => 11.9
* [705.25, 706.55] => 11.8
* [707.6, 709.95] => 11.5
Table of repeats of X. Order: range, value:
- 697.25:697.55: 11.8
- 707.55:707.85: 11.8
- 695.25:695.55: 12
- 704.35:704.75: 12.5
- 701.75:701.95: 11.8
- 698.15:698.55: 11.7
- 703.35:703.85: 12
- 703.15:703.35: 12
